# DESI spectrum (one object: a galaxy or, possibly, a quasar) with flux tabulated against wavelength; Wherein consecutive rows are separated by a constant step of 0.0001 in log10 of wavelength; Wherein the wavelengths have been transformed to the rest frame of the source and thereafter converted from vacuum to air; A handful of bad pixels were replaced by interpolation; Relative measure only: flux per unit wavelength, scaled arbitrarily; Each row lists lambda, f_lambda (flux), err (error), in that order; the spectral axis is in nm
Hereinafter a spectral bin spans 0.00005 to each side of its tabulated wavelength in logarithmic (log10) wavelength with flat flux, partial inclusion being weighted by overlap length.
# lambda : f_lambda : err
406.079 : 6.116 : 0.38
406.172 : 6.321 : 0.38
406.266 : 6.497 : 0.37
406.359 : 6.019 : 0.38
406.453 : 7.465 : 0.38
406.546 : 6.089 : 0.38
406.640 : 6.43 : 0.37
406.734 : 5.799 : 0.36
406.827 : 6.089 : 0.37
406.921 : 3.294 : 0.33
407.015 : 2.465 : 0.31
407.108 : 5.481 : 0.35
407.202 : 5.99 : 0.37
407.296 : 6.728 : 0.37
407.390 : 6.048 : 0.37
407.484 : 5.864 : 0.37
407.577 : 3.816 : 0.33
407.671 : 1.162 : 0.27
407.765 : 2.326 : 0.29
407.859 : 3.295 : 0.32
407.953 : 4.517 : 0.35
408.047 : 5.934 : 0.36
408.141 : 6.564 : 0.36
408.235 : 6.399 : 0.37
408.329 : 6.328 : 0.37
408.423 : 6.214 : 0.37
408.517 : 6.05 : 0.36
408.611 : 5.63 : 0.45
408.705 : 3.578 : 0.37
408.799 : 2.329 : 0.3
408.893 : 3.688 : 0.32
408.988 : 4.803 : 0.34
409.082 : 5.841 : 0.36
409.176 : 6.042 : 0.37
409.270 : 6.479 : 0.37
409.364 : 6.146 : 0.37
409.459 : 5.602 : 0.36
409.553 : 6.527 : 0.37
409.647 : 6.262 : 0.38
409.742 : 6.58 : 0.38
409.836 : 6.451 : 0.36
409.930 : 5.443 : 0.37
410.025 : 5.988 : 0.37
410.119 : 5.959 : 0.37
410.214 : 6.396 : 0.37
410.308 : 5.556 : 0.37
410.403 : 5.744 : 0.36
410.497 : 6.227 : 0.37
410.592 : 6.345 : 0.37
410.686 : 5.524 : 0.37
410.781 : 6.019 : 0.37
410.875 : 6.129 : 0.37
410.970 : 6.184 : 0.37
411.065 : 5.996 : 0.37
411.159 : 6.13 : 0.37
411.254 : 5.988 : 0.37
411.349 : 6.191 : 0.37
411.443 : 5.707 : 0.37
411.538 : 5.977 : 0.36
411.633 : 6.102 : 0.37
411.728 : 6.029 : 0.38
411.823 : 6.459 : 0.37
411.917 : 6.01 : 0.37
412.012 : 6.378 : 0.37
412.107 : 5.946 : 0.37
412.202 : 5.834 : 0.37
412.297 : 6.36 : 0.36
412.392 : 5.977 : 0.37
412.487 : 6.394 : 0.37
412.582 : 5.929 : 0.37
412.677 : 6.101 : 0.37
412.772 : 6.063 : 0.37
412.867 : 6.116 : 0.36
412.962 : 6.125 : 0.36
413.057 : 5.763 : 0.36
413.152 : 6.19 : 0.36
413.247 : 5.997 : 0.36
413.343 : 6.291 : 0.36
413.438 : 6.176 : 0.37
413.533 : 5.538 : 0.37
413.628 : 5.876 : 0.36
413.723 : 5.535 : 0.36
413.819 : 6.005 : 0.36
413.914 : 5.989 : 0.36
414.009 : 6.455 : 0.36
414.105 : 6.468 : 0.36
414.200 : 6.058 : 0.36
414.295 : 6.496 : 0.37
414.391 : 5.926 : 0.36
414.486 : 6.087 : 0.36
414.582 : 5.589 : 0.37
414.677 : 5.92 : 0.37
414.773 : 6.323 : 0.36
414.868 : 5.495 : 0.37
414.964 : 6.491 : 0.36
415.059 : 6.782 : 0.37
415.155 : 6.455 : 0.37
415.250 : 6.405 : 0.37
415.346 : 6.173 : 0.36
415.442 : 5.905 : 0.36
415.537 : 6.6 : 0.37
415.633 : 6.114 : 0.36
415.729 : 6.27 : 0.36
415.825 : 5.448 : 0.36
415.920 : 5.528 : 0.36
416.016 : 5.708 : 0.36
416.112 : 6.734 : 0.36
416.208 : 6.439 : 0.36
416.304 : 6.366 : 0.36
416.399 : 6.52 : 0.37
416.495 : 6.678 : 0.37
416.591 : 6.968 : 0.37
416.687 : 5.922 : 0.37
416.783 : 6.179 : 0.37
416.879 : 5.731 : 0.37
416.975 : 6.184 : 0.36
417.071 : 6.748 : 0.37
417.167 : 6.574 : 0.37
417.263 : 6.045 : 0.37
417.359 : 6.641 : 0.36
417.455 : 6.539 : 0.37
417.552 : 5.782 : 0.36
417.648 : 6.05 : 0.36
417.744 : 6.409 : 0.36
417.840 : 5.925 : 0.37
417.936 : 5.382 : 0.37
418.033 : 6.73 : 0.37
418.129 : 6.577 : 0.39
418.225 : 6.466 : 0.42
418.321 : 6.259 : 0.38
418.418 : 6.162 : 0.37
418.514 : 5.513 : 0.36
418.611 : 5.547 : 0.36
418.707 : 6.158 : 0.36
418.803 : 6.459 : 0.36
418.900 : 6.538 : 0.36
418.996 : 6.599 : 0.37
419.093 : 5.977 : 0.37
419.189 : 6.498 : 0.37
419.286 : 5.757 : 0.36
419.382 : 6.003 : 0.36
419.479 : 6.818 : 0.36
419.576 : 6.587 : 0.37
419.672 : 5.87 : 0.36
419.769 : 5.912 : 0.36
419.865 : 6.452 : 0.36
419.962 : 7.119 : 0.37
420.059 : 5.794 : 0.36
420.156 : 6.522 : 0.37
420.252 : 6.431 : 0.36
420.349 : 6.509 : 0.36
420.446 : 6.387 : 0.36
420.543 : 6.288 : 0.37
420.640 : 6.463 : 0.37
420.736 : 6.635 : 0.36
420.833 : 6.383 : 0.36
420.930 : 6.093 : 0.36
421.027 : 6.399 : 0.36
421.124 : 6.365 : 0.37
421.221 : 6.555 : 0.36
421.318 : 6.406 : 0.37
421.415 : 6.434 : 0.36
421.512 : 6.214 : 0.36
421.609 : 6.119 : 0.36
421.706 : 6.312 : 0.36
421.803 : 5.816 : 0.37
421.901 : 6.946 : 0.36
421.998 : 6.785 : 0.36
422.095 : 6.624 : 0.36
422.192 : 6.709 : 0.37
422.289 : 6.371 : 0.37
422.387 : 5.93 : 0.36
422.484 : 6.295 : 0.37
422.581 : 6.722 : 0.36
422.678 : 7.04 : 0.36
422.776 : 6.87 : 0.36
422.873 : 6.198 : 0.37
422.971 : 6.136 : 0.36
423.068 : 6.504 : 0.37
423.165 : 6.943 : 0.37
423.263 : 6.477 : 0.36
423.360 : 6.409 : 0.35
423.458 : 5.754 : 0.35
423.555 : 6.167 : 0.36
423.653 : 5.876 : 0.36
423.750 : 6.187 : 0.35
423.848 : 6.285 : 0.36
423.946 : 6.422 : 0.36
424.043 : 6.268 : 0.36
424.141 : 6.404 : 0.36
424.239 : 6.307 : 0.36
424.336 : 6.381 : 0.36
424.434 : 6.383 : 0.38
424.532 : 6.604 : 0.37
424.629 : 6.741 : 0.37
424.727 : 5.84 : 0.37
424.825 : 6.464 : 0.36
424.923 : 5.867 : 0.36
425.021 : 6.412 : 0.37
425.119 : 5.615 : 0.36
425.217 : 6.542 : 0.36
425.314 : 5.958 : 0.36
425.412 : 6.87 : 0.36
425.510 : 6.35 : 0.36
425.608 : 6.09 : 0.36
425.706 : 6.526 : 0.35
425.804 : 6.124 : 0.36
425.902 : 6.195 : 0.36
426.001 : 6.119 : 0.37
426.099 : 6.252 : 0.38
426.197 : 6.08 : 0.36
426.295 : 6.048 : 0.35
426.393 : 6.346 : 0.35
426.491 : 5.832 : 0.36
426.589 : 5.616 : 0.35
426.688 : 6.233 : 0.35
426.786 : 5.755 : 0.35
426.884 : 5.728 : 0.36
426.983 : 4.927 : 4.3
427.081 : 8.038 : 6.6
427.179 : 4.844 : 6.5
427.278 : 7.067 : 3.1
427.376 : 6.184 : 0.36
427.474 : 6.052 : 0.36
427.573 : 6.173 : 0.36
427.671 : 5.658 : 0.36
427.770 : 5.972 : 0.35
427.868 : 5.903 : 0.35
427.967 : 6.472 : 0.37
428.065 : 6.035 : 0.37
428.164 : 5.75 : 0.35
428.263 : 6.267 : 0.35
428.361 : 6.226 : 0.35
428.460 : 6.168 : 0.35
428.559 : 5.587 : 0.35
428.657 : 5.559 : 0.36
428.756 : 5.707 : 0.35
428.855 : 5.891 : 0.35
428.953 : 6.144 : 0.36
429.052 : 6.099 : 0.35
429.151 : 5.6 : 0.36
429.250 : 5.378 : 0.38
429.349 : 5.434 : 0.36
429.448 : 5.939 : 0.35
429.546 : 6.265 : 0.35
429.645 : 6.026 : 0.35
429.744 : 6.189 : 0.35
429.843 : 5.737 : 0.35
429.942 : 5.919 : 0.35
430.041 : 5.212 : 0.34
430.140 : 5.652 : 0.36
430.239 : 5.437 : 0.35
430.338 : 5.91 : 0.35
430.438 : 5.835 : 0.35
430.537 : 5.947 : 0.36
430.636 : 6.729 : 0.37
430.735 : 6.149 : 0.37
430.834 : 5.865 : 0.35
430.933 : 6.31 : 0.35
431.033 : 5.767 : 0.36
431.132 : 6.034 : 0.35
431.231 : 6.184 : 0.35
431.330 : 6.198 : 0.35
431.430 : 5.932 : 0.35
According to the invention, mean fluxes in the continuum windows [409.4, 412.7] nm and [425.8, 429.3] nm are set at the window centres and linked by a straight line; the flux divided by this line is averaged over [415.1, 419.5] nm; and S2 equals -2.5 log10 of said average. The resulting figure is -0.03 mag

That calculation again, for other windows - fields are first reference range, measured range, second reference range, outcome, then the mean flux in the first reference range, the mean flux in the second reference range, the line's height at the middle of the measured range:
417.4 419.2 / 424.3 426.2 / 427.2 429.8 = -0.041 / 6.18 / 5.98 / 6.04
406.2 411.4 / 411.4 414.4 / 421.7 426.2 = -0.057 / 5.54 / 6.35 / 5.76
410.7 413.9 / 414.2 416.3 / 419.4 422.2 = 0.005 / 6.04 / 6.4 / 6.17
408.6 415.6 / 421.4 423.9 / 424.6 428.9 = -0.059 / 5.95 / 6.09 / 6.05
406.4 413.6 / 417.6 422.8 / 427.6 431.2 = -0.095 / 5.68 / 5.91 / 5.8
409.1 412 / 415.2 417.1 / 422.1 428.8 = -0.018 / 6.08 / 6.21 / 6.12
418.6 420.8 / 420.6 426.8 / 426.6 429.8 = -0.026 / 6.33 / 5.97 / 6.16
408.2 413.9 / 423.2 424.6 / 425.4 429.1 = -0.046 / 5.89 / 6.07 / 6.03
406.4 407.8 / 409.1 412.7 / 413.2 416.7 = -0.095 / 5.03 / 6.16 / 5.58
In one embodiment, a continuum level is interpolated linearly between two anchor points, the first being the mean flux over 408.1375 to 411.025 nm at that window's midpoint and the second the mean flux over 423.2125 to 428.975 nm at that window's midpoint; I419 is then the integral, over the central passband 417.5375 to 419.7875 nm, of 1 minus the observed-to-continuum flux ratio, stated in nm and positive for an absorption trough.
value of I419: -0.08 nm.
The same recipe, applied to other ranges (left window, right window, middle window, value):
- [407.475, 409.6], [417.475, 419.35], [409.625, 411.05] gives -0.23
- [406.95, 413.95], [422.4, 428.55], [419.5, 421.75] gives -0.12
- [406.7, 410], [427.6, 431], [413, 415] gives -0.24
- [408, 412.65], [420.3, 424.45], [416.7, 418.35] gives -0.01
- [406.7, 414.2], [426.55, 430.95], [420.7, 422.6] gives -0.18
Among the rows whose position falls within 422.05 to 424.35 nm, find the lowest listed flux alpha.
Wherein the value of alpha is 5.754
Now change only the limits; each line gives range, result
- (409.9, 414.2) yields 5.443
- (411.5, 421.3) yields 5.382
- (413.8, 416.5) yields 5.448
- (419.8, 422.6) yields 5.794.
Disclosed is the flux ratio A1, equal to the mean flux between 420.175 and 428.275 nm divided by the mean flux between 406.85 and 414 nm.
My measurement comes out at 1.11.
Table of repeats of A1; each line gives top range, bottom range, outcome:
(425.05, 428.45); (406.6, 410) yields 1.17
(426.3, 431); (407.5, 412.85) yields 1.05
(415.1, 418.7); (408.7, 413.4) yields 1.05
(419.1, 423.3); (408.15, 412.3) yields 1.09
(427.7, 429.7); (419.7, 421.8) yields 0.93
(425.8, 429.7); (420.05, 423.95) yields 0.94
